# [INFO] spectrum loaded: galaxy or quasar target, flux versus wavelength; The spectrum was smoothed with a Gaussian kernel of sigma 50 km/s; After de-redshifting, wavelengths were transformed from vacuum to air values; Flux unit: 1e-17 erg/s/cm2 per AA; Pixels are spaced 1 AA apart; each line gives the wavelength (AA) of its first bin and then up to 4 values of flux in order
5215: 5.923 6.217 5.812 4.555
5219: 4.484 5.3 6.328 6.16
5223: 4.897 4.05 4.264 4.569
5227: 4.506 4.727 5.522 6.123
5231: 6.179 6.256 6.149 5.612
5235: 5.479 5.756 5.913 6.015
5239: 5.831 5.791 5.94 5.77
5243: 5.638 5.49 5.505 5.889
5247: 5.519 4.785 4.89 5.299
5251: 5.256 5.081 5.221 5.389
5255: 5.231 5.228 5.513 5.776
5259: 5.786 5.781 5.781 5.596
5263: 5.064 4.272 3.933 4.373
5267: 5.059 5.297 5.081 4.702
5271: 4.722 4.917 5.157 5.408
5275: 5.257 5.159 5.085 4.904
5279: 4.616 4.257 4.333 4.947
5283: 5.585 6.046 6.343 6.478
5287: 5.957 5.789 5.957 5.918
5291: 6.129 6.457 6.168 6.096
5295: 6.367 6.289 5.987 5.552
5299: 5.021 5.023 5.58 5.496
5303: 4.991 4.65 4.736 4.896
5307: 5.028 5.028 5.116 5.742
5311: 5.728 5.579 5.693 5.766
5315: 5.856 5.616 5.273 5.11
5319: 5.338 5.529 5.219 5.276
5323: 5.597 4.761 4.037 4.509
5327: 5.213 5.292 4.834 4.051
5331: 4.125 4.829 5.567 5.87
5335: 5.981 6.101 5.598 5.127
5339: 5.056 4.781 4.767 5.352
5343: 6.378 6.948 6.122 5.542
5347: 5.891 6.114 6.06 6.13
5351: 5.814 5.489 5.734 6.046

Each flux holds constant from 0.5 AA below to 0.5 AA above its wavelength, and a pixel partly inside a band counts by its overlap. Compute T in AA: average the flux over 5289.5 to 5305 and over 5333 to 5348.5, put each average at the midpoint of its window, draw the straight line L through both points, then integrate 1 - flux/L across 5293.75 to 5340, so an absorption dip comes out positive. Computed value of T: 3.2 AA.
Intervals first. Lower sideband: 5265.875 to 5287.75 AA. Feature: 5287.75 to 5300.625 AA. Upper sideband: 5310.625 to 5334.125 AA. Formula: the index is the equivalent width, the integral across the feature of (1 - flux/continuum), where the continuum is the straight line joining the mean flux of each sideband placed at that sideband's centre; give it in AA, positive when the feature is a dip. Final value -1.8 AA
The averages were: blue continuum 5.19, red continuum 5.18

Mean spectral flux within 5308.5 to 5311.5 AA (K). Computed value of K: 5.53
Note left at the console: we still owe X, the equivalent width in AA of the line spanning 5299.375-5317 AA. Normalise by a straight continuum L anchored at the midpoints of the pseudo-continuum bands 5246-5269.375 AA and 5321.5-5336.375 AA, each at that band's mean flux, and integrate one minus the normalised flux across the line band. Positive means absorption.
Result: -0.76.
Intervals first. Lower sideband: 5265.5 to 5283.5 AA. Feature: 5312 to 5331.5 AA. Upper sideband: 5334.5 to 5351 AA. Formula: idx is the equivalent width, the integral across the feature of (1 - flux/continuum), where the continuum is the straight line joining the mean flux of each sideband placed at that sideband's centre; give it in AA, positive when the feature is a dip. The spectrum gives 1.31 AA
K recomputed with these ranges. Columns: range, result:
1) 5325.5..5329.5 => 4.96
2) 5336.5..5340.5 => 5.14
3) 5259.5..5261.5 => 5.78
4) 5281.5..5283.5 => 5.27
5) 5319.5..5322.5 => 5.34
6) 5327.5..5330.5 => 4.73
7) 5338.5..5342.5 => 4.99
